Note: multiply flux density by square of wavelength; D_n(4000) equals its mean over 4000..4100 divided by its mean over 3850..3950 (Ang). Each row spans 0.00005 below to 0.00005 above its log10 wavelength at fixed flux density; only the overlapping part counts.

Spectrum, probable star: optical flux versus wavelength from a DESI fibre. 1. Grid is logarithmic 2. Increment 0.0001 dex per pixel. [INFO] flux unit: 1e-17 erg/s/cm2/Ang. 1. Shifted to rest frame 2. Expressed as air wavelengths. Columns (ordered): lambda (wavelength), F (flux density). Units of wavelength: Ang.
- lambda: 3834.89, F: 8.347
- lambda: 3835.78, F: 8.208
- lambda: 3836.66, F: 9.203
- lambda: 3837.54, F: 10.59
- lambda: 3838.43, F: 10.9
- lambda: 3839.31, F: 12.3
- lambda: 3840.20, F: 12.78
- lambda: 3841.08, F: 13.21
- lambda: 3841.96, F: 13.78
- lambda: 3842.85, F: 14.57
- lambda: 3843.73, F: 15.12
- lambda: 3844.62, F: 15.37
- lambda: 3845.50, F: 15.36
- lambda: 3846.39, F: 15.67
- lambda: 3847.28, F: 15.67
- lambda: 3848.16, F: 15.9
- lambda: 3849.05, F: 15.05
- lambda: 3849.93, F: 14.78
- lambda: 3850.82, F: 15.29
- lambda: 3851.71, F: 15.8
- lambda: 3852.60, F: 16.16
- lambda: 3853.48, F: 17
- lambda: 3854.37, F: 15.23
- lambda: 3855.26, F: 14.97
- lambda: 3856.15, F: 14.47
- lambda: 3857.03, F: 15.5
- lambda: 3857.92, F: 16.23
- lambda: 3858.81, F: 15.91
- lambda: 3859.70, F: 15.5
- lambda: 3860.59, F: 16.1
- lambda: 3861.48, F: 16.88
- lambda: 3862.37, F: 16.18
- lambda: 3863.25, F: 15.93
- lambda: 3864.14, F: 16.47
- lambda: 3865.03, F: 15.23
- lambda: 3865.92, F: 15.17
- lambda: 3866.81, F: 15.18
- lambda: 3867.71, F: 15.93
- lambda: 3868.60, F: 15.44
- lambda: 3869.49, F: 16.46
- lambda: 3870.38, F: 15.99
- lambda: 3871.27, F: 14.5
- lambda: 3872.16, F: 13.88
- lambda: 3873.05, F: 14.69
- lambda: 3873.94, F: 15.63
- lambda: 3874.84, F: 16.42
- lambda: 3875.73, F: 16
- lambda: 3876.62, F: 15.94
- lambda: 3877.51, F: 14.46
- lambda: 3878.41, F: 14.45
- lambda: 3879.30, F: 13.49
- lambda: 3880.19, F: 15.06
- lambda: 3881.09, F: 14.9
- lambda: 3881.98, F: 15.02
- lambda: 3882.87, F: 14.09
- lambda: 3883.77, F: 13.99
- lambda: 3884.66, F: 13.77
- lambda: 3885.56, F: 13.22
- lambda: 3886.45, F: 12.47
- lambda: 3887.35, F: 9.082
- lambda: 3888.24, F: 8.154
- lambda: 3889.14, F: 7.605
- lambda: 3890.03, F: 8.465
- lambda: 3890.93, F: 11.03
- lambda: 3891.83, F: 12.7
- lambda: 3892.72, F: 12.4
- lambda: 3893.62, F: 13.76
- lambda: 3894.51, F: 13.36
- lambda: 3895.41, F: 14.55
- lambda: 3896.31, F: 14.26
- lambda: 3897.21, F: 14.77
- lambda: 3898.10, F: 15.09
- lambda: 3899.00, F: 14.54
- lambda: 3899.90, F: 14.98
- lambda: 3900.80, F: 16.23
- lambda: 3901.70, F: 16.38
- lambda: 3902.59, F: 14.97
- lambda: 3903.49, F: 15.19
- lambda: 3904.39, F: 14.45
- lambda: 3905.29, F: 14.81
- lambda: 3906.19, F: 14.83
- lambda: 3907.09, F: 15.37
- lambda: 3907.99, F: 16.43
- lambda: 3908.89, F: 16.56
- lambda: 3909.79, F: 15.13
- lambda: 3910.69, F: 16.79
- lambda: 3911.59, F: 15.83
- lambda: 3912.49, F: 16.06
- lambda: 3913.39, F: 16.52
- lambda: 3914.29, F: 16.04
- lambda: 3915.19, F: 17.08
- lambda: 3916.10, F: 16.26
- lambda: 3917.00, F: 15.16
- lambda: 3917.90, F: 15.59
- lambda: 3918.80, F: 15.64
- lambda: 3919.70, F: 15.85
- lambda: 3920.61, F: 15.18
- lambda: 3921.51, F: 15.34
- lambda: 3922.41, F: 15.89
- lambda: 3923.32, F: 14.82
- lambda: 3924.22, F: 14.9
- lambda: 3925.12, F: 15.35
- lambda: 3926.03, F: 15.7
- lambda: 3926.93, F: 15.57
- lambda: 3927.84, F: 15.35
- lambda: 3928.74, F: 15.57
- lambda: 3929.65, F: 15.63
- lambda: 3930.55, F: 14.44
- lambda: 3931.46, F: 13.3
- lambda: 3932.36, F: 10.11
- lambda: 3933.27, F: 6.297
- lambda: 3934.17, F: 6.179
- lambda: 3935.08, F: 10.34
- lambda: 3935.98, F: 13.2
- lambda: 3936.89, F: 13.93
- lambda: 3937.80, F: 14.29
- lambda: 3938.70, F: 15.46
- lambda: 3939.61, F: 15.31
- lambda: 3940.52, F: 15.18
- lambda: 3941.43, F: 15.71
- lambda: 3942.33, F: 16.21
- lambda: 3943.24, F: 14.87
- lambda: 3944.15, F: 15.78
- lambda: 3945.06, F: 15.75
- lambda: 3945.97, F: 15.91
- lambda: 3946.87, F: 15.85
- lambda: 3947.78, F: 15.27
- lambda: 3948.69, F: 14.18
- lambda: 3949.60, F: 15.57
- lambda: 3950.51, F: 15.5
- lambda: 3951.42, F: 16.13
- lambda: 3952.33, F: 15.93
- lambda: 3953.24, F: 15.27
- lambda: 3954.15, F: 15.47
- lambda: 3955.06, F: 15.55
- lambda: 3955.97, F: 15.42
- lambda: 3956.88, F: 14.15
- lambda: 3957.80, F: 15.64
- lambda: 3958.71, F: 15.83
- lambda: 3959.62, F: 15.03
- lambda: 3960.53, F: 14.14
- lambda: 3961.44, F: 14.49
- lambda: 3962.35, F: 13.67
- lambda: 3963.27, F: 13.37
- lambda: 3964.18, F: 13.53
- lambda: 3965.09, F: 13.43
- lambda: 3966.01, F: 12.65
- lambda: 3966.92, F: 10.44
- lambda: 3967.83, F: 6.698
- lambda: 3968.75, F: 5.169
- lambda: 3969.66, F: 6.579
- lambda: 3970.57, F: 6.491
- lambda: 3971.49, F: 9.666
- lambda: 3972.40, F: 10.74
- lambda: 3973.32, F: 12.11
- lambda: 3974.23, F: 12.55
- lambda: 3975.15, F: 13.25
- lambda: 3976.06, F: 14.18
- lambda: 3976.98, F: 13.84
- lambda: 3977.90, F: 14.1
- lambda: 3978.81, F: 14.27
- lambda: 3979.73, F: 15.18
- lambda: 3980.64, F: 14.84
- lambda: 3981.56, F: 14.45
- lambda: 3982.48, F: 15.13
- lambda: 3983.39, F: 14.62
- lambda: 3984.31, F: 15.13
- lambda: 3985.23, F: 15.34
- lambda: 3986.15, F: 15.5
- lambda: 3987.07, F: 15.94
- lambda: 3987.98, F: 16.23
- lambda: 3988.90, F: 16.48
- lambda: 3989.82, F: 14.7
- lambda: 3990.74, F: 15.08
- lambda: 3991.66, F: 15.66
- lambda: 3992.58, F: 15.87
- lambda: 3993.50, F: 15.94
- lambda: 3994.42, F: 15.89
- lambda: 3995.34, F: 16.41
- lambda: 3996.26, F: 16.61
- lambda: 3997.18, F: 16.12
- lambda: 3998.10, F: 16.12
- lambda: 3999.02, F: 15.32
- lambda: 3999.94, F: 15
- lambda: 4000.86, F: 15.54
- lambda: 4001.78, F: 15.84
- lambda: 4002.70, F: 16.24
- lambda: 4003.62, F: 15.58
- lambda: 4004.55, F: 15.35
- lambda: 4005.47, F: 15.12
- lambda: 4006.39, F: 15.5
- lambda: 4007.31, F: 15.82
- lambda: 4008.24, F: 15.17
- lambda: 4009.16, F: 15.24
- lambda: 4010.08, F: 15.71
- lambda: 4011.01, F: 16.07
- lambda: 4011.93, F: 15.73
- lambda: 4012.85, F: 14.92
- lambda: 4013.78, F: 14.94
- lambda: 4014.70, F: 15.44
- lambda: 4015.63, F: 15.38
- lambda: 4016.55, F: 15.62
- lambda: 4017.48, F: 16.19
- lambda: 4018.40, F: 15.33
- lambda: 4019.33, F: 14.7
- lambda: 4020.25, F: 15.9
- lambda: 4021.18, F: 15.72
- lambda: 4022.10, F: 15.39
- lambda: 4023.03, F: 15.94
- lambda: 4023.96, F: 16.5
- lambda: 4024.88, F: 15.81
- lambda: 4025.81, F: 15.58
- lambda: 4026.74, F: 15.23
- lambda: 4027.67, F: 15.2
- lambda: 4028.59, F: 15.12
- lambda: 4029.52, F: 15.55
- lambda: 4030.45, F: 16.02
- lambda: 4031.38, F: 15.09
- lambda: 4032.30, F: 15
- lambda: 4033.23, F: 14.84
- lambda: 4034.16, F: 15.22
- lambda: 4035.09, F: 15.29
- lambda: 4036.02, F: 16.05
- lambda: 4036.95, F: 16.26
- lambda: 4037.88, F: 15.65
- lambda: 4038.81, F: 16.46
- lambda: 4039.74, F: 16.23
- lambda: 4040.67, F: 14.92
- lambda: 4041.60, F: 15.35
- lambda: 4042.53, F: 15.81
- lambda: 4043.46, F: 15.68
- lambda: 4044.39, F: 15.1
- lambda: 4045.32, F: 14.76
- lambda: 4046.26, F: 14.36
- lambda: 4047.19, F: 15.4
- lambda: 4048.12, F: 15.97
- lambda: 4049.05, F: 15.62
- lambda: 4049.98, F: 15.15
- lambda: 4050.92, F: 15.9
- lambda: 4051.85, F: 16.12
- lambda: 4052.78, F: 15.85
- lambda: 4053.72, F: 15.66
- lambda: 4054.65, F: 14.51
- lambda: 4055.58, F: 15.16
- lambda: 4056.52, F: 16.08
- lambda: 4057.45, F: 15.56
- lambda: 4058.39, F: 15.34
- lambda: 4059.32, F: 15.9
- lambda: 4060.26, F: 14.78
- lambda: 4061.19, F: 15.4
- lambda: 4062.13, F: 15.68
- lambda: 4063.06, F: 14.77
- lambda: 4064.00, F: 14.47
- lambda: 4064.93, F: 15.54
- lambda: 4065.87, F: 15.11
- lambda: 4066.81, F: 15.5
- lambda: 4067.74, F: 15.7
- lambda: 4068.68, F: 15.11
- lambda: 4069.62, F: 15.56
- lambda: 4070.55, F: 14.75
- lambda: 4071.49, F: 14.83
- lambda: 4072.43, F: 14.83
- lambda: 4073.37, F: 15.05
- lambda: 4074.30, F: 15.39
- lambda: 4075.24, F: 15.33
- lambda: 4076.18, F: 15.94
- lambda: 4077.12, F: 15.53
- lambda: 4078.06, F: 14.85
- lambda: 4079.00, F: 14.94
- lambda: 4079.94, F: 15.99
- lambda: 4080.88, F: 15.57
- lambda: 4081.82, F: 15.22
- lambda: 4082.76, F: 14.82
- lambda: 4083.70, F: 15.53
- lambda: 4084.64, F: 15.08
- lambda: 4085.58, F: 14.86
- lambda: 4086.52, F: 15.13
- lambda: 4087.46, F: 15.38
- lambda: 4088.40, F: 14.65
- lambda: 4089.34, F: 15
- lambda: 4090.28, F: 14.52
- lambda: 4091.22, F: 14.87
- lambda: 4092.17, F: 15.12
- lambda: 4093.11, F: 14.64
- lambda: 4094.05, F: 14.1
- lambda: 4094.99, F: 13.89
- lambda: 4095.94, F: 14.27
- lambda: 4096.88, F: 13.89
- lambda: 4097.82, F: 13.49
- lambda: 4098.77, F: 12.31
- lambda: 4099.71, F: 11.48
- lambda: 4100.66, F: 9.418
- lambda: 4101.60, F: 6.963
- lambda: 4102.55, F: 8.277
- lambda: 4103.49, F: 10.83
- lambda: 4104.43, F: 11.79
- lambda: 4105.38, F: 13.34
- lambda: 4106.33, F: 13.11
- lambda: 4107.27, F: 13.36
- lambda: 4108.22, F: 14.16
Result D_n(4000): 1.1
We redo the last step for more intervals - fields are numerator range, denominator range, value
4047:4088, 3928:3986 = 1.19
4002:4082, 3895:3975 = 1.15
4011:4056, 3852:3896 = 1.17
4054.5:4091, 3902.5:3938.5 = 1.12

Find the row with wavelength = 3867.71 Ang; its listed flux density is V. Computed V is 15.93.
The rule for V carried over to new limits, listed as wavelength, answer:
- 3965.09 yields 13.43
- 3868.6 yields 15.44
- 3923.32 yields 14.82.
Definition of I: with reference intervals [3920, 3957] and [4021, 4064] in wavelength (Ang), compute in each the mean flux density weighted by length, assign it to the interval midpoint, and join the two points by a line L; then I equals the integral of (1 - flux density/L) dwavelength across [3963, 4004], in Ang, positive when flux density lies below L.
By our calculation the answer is 3.0 Ang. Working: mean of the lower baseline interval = 14.5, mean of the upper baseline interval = 15.5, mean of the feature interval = 13.9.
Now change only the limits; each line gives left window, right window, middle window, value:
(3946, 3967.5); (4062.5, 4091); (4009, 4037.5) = -1.1 Ang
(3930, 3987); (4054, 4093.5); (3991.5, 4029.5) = -3.6 Ang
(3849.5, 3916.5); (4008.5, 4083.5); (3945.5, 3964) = 0.0 Ang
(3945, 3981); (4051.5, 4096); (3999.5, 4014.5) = -1.5 Ang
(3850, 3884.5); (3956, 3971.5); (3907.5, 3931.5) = -3.8 Ang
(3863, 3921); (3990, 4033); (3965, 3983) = 4.1 Ang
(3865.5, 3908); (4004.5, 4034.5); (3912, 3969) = 1.1 Ang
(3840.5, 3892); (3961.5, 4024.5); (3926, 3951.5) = 0.5 Ang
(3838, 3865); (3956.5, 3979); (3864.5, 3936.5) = -2.3 Ang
